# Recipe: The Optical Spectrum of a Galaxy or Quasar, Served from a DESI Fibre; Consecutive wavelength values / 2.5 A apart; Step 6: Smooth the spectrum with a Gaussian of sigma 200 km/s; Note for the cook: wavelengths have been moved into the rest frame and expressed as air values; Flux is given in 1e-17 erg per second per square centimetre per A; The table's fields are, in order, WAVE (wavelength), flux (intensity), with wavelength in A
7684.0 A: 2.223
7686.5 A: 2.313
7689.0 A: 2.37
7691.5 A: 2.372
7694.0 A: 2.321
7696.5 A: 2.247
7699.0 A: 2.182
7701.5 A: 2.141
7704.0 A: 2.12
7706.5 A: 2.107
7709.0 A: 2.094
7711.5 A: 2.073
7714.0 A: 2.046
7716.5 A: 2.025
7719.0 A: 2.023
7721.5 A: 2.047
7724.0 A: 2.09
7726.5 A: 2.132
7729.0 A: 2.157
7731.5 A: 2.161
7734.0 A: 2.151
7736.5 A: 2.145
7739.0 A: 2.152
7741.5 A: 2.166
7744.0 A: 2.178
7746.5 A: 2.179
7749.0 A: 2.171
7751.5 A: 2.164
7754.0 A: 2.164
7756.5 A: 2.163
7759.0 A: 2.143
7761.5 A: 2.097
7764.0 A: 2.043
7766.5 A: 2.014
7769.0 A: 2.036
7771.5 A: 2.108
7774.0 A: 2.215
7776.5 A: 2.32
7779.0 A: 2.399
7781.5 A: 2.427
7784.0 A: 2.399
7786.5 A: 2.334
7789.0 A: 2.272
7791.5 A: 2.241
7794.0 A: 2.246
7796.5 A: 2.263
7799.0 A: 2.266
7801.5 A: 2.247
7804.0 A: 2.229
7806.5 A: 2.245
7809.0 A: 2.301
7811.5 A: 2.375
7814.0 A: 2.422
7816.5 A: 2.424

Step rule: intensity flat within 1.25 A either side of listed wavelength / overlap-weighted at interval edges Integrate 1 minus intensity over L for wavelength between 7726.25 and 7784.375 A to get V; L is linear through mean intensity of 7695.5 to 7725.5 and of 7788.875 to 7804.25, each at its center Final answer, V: 0.1 A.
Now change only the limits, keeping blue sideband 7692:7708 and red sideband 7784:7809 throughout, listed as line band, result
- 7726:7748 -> 0.6 A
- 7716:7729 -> 0.8 A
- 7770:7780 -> 0.0 A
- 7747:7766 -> 0.9 A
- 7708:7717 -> 0.6 A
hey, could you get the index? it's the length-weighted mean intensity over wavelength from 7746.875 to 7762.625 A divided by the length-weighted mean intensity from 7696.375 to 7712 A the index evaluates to 1.0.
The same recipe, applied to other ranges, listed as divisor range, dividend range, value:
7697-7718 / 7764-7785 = 1.06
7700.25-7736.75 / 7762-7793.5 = 1.06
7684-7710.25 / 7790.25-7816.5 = 1.03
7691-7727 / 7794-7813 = 1.07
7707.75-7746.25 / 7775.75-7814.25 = 1.09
